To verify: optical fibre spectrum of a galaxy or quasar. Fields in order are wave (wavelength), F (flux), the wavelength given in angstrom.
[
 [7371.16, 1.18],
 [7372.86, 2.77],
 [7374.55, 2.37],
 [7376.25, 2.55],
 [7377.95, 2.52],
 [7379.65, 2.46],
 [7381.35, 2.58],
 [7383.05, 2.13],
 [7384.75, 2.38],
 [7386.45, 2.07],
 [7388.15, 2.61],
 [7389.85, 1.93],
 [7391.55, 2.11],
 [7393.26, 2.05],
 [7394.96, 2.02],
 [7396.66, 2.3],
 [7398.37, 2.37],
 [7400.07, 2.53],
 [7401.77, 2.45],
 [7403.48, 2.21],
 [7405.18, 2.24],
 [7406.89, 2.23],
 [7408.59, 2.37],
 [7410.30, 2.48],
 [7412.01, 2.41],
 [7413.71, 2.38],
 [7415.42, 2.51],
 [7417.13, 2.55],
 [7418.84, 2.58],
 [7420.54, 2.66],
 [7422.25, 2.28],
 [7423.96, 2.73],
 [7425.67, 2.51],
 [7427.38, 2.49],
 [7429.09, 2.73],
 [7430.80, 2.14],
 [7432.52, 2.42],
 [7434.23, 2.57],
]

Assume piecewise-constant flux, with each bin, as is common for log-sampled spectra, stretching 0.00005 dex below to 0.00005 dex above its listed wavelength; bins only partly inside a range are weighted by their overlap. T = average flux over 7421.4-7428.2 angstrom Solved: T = 2.5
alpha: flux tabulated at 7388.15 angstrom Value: 2.61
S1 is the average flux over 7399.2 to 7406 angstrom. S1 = 2.36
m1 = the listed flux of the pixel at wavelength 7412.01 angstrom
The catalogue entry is 2.41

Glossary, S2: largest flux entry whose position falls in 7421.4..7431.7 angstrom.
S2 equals 2.73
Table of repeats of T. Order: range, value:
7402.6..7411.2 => 2.31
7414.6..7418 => 2.53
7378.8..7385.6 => 2.39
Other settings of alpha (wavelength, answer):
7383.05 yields 2.13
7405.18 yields 2.24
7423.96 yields 2.73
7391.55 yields 2.11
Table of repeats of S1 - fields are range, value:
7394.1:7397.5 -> 2.16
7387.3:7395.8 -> 2.14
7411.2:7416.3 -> 2.43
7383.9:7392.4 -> 2.22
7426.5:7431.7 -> 2.45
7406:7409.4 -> 2.3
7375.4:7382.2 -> 2.53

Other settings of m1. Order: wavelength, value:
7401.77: 2.45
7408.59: 2.37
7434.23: 2.57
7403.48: 2.21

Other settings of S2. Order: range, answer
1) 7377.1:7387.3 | 2.58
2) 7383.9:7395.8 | 2.61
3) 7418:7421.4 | 2.66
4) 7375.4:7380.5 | 2.55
